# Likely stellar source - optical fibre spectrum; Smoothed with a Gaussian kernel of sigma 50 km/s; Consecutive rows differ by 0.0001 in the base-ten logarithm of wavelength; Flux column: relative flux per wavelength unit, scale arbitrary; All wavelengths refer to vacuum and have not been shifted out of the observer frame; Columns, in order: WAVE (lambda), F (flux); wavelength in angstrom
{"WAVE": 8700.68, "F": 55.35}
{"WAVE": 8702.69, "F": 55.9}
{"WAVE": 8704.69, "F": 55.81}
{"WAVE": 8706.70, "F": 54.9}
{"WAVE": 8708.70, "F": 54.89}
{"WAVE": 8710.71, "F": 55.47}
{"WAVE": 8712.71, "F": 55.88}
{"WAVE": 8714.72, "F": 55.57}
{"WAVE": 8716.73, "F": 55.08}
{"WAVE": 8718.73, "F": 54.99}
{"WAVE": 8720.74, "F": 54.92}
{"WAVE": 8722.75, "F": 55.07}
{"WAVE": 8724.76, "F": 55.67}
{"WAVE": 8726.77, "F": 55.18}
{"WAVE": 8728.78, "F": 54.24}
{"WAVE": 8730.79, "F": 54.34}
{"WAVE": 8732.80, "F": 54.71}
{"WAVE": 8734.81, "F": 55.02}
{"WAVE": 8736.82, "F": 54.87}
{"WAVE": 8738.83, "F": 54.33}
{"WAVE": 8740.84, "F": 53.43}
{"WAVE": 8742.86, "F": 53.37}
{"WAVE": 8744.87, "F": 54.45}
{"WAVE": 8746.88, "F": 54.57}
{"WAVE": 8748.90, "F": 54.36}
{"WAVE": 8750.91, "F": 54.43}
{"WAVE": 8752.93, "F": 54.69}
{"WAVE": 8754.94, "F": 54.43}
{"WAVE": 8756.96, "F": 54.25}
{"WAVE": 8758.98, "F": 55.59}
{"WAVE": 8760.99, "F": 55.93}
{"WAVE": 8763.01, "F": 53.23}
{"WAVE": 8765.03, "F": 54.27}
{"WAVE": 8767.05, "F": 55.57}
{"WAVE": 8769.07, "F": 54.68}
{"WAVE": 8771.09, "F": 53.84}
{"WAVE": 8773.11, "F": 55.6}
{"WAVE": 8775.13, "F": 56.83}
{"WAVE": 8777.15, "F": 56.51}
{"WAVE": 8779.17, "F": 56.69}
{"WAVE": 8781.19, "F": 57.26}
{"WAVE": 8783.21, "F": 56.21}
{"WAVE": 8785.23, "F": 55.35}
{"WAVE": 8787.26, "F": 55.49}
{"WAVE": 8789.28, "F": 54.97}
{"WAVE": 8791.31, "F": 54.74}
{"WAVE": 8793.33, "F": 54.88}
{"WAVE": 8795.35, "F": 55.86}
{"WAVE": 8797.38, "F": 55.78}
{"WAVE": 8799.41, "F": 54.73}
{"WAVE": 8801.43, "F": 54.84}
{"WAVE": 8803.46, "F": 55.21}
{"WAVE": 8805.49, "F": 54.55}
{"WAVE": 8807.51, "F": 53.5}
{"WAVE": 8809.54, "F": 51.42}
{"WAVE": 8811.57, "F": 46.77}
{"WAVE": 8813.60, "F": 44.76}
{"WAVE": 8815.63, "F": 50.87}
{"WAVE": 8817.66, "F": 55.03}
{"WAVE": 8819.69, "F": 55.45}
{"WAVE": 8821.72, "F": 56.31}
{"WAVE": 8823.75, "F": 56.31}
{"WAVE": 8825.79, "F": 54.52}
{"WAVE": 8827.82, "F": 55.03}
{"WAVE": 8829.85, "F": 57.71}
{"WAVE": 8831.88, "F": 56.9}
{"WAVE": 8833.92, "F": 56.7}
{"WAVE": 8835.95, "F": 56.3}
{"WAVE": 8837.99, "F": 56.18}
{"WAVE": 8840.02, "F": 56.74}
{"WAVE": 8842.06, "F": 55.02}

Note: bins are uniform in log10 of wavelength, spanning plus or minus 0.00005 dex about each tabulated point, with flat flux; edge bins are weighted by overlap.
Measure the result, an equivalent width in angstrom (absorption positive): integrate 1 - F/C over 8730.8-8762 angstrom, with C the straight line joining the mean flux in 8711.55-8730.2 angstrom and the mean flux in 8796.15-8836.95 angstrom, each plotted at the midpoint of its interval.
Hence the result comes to 0.2 angstrom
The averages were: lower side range 55.2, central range 54.6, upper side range 54.1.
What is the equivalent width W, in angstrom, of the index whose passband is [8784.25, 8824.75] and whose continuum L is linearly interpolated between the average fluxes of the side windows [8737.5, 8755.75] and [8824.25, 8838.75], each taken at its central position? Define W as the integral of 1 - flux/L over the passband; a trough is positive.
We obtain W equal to 1.3 angstrom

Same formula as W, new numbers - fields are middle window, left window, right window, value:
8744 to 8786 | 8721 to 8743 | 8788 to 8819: -0.94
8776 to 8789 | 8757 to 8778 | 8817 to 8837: -0.19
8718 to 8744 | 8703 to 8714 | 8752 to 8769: 0.24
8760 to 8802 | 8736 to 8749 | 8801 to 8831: -1.24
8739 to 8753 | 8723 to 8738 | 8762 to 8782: 0.23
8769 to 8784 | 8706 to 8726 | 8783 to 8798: -0.19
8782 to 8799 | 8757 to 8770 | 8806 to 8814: -1.15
